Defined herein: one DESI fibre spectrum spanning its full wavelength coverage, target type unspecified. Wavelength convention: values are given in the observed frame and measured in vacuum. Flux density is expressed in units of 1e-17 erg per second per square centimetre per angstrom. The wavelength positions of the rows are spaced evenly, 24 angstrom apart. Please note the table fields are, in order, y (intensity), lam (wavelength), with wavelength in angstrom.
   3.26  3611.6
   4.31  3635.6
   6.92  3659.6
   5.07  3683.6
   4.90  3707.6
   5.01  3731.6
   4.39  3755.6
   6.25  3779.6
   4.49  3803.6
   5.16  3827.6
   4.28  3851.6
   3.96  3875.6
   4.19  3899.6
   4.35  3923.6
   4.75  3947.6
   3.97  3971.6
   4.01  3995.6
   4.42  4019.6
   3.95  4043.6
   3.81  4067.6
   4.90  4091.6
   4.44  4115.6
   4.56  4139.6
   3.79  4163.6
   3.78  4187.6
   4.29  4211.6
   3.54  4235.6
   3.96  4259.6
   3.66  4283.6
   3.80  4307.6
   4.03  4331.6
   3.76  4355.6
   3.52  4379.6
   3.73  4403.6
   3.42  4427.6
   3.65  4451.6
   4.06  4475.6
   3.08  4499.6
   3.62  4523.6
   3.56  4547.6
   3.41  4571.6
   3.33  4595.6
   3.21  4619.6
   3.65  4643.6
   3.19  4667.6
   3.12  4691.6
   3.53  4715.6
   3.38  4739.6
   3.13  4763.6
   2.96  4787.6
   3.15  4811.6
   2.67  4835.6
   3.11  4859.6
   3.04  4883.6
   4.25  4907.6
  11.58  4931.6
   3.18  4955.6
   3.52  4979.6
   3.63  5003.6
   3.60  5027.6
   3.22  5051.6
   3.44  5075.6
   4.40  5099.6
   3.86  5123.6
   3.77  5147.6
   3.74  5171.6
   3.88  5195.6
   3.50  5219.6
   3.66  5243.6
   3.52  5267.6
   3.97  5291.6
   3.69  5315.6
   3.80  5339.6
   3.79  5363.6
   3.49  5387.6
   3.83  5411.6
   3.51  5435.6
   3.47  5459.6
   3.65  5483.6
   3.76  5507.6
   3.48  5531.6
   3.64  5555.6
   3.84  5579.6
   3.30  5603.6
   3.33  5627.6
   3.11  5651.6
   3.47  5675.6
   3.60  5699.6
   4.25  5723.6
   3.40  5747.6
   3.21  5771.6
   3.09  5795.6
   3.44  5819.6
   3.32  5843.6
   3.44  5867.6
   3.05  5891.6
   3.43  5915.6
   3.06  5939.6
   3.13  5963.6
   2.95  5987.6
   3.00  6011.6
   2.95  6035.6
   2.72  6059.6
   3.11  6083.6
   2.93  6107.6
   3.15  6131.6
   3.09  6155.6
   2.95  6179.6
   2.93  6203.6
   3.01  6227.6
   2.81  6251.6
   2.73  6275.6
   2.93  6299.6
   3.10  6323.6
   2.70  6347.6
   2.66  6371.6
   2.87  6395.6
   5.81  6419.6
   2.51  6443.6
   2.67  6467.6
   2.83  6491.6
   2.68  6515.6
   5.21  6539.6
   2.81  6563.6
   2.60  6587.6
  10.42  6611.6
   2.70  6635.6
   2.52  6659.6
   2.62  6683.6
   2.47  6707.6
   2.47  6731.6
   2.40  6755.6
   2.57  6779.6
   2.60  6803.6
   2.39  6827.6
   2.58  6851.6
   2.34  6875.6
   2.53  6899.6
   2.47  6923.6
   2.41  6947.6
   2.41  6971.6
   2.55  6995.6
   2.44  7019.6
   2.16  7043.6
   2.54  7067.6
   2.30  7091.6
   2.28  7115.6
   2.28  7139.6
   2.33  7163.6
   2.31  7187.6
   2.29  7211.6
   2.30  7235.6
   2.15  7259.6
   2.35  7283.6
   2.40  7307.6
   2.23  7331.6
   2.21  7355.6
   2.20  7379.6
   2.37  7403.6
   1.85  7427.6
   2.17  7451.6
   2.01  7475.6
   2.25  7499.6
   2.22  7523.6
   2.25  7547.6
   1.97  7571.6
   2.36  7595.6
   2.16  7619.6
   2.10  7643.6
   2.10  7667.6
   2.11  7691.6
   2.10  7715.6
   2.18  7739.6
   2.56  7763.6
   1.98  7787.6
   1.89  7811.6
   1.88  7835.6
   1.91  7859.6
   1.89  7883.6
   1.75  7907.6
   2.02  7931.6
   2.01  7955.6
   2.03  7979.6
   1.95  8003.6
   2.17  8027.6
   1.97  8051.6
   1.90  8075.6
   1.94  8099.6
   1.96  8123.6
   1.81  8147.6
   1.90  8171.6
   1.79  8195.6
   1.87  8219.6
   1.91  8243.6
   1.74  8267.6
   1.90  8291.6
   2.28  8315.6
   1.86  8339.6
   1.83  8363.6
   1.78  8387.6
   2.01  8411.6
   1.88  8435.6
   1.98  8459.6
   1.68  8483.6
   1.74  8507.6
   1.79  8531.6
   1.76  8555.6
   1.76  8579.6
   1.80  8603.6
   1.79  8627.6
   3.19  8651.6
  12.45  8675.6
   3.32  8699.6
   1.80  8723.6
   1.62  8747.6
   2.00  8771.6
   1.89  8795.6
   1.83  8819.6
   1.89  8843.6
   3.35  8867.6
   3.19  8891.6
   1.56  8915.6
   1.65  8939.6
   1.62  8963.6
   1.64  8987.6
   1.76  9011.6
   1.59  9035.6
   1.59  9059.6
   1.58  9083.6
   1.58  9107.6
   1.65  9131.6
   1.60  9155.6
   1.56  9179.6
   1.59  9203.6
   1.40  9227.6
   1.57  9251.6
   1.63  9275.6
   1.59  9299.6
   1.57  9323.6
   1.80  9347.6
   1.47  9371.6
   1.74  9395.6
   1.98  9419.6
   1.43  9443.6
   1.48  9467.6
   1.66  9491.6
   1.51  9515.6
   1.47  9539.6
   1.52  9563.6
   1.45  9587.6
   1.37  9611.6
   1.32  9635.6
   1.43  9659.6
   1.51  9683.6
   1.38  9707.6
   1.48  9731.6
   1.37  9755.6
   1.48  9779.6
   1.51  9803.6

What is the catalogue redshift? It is 0.320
